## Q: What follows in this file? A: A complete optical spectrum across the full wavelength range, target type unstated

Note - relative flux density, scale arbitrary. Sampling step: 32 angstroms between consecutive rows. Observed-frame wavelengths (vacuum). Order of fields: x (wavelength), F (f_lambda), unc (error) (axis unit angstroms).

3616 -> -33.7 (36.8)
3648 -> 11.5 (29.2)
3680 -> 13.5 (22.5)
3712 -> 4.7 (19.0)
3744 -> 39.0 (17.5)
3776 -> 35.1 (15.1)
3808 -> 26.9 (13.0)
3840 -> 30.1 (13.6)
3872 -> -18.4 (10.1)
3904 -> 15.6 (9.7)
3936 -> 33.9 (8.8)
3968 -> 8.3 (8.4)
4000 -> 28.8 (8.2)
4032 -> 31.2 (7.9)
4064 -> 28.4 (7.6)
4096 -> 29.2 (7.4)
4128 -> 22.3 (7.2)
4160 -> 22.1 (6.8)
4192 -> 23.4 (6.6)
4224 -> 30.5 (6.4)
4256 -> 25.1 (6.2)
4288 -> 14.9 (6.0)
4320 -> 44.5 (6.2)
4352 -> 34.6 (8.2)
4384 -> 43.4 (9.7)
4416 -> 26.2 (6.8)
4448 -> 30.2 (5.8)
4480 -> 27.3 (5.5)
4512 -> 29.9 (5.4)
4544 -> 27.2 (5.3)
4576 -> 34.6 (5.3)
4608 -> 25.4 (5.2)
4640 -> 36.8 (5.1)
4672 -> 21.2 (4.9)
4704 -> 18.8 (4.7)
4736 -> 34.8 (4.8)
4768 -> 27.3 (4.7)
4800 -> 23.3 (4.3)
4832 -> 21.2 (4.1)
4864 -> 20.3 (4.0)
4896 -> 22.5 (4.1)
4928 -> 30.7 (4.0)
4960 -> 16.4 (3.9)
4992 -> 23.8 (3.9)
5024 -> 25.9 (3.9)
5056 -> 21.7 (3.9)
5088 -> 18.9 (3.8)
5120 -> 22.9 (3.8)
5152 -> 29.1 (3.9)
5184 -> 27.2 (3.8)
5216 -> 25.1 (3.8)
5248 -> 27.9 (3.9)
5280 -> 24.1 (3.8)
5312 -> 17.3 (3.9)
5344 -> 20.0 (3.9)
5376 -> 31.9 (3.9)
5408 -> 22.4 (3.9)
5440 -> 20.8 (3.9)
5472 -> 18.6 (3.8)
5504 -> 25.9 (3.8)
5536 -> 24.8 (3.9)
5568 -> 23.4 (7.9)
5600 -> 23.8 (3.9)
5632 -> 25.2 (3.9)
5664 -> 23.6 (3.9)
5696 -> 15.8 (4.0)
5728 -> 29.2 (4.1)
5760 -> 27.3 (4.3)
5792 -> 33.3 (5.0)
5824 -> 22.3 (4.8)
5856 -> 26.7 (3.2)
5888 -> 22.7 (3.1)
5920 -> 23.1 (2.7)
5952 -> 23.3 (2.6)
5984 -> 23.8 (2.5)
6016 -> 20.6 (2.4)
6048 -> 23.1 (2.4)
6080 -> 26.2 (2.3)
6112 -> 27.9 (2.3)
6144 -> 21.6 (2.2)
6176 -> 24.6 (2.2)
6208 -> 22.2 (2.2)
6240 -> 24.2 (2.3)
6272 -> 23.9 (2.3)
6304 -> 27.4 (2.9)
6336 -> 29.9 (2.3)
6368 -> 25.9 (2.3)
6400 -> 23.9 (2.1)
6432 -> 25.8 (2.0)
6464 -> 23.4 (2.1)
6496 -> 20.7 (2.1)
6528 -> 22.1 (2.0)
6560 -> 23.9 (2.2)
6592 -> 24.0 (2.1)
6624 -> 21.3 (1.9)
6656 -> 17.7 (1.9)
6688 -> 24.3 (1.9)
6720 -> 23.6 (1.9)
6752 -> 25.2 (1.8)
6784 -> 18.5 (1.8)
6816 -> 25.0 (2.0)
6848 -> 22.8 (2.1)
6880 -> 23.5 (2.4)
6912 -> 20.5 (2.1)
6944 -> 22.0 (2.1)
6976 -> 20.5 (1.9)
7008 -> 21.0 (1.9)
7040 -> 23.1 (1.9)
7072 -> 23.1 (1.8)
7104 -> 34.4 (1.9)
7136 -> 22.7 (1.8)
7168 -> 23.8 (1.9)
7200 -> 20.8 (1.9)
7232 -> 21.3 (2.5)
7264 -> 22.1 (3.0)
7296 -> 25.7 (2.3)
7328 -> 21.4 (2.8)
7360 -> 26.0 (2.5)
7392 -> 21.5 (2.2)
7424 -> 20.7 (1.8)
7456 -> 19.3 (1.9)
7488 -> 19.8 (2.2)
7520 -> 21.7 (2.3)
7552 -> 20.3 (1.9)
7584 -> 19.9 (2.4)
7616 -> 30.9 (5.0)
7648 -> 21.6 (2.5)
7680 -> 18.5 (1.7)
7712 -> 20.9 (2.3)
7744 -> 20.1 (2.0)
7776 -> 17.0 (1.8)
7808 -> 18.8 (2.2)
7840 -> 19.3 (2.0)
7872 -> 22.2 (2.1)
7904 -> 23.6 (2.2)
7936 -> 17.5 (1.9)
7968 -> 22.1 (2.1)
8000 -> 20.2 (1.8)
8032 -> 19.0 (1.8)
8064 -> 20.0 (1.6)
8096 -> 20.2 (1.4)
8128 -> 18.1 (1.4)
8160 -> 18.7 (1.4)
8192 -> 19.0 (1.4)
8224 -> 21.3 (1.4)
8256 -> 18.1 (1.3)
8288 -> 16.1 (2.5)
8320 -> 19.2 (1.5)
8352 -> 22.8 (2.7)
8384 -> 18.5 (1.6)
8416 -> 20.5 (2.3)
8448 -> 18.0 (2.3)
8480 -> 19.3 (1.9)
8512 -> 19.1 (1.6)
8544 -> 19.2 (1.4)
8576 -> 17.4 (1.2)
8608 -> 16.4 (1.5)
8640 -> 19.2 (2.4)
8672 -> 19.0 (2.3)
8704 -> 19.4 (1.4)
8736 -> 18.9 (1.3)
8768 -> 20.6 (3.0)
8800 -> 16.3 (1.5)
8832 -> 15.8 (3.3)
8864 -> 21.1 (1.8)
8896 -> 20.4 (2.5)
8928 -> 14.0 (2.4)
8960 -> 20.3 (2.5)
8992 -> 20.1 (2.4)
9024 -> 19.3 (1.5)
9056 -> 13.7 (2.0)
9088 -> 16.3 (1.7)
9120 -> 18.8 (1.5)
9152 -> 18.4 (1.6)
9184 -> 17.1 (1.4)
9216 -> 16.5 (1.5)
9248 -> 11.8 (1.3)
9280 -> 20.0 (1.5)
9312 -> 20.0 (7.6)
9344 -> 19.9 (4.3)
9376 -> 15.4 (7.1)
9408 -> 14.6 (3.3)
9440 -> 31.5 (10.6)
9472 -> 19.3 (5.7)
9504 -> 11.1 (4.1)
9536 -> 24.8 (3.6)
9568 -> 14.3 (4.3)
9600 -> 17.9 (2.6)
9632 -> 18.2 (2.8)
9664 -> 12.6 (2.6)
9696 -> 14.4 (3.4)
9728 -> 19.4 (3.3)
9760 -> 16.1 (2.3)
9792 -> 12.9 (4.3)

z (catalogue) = 0.082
